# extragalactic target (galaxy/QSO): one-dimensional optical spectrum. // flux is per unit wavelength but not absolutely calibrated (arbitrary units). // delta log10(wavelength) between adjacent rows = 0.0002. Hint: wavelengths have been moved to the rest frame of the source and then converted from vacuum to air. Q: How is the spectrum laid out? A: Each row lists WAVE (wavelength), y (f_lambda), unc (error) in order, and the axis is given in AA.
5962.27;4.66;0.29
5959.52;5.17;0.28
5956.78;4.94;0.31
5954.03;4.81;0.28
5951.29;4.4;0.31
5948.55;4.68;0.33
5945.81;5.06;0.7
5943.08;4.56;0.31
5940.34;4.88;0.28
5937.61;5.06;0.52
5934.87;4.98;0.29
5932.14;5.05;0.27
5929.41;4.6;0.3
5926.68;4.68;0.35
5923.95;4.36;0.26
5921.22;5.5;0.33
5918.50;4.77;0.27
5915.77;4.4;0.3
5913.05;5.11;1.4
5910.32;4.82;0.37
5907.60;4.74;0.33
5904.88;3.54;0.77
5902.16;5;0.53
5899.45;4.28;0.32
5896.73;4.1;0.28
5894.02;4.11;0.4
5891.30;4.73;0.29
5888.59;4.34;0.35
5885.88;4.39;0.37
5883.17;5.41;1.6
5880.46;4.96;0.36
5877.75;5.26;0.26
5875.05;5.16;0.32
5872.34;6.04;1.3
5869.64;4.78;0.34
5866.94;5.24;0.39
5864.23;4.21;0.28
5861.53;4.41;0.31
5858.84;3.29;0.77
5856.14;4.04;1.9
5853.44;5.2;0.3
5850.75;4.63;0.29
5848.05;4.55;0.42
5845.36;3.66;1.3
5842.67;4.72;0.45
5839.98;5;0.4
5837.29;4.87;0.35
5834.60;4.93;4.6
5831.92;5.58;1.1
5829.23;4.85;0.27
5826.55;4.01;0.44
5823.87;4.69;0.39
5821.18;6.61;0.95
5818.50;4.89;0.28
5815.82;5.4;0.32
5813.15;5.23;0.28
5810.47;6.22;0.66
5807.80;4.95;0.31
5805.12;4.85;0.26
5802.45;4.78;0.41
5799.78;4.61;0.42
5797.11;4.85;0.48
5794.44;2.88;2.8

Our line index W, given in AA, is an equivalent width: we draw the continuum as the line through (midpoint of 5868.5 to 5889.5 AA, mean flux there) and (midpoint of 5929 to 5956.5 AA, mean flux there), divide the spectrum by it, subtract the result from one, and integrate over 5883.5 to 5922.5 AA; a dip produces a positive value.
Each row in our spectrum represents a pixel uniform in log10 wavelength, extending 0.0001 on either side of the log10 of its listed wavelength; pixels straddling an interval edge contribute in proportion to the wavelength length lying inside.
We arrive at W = 3.0 AA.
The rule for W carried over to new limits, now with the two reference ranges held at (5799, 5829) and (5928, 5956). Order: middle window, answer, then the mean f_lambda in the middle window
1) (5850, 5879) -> 1.4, 4.75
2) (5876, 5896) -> 0.9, 4.73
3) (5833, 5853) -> 1.5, 4.66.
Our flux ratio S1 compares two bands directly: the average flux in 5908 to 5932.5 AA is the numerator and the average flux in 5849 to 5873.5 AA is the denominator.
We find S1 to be 1.03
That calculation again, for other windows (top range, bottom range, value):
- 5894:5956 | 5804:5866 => 0.97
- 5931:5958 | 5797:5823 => 0.92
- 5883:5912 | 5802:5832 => 0.86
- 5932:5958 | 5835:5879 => 1.03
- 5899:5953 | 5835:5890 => 1.00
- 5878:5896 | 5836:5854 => 1.01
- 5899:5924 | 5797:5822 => 0.89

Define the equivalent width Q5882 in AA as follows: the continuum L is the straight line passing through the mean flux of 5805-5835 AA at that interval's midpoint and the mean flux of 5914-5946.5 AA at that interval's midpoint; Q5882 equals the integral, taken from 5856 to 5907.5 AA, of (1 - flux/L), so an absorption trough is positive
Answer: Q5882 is 3.9 AA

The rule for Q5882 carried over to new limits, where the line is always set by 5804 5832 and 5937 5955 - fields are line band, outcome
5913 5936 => 0.14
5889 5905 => 1.87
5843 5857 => 1.75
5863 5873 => 0.03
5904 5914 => 0.64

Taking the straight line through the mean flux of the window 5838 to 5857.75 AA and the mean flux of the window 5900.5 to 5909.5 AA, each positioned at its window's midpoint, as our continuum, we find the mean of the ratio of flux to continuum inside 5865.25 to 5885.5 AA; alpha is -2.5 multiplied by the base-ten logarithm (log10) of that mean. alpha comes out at -0.16 mag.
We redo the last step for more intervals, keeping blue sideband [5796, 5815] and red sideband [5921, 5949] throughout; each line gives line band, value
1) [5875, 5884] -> -0.05 mag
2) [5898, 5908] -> 0.13 mag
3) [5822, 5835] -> 0.04 mag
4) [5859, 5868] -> 0.13 mag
